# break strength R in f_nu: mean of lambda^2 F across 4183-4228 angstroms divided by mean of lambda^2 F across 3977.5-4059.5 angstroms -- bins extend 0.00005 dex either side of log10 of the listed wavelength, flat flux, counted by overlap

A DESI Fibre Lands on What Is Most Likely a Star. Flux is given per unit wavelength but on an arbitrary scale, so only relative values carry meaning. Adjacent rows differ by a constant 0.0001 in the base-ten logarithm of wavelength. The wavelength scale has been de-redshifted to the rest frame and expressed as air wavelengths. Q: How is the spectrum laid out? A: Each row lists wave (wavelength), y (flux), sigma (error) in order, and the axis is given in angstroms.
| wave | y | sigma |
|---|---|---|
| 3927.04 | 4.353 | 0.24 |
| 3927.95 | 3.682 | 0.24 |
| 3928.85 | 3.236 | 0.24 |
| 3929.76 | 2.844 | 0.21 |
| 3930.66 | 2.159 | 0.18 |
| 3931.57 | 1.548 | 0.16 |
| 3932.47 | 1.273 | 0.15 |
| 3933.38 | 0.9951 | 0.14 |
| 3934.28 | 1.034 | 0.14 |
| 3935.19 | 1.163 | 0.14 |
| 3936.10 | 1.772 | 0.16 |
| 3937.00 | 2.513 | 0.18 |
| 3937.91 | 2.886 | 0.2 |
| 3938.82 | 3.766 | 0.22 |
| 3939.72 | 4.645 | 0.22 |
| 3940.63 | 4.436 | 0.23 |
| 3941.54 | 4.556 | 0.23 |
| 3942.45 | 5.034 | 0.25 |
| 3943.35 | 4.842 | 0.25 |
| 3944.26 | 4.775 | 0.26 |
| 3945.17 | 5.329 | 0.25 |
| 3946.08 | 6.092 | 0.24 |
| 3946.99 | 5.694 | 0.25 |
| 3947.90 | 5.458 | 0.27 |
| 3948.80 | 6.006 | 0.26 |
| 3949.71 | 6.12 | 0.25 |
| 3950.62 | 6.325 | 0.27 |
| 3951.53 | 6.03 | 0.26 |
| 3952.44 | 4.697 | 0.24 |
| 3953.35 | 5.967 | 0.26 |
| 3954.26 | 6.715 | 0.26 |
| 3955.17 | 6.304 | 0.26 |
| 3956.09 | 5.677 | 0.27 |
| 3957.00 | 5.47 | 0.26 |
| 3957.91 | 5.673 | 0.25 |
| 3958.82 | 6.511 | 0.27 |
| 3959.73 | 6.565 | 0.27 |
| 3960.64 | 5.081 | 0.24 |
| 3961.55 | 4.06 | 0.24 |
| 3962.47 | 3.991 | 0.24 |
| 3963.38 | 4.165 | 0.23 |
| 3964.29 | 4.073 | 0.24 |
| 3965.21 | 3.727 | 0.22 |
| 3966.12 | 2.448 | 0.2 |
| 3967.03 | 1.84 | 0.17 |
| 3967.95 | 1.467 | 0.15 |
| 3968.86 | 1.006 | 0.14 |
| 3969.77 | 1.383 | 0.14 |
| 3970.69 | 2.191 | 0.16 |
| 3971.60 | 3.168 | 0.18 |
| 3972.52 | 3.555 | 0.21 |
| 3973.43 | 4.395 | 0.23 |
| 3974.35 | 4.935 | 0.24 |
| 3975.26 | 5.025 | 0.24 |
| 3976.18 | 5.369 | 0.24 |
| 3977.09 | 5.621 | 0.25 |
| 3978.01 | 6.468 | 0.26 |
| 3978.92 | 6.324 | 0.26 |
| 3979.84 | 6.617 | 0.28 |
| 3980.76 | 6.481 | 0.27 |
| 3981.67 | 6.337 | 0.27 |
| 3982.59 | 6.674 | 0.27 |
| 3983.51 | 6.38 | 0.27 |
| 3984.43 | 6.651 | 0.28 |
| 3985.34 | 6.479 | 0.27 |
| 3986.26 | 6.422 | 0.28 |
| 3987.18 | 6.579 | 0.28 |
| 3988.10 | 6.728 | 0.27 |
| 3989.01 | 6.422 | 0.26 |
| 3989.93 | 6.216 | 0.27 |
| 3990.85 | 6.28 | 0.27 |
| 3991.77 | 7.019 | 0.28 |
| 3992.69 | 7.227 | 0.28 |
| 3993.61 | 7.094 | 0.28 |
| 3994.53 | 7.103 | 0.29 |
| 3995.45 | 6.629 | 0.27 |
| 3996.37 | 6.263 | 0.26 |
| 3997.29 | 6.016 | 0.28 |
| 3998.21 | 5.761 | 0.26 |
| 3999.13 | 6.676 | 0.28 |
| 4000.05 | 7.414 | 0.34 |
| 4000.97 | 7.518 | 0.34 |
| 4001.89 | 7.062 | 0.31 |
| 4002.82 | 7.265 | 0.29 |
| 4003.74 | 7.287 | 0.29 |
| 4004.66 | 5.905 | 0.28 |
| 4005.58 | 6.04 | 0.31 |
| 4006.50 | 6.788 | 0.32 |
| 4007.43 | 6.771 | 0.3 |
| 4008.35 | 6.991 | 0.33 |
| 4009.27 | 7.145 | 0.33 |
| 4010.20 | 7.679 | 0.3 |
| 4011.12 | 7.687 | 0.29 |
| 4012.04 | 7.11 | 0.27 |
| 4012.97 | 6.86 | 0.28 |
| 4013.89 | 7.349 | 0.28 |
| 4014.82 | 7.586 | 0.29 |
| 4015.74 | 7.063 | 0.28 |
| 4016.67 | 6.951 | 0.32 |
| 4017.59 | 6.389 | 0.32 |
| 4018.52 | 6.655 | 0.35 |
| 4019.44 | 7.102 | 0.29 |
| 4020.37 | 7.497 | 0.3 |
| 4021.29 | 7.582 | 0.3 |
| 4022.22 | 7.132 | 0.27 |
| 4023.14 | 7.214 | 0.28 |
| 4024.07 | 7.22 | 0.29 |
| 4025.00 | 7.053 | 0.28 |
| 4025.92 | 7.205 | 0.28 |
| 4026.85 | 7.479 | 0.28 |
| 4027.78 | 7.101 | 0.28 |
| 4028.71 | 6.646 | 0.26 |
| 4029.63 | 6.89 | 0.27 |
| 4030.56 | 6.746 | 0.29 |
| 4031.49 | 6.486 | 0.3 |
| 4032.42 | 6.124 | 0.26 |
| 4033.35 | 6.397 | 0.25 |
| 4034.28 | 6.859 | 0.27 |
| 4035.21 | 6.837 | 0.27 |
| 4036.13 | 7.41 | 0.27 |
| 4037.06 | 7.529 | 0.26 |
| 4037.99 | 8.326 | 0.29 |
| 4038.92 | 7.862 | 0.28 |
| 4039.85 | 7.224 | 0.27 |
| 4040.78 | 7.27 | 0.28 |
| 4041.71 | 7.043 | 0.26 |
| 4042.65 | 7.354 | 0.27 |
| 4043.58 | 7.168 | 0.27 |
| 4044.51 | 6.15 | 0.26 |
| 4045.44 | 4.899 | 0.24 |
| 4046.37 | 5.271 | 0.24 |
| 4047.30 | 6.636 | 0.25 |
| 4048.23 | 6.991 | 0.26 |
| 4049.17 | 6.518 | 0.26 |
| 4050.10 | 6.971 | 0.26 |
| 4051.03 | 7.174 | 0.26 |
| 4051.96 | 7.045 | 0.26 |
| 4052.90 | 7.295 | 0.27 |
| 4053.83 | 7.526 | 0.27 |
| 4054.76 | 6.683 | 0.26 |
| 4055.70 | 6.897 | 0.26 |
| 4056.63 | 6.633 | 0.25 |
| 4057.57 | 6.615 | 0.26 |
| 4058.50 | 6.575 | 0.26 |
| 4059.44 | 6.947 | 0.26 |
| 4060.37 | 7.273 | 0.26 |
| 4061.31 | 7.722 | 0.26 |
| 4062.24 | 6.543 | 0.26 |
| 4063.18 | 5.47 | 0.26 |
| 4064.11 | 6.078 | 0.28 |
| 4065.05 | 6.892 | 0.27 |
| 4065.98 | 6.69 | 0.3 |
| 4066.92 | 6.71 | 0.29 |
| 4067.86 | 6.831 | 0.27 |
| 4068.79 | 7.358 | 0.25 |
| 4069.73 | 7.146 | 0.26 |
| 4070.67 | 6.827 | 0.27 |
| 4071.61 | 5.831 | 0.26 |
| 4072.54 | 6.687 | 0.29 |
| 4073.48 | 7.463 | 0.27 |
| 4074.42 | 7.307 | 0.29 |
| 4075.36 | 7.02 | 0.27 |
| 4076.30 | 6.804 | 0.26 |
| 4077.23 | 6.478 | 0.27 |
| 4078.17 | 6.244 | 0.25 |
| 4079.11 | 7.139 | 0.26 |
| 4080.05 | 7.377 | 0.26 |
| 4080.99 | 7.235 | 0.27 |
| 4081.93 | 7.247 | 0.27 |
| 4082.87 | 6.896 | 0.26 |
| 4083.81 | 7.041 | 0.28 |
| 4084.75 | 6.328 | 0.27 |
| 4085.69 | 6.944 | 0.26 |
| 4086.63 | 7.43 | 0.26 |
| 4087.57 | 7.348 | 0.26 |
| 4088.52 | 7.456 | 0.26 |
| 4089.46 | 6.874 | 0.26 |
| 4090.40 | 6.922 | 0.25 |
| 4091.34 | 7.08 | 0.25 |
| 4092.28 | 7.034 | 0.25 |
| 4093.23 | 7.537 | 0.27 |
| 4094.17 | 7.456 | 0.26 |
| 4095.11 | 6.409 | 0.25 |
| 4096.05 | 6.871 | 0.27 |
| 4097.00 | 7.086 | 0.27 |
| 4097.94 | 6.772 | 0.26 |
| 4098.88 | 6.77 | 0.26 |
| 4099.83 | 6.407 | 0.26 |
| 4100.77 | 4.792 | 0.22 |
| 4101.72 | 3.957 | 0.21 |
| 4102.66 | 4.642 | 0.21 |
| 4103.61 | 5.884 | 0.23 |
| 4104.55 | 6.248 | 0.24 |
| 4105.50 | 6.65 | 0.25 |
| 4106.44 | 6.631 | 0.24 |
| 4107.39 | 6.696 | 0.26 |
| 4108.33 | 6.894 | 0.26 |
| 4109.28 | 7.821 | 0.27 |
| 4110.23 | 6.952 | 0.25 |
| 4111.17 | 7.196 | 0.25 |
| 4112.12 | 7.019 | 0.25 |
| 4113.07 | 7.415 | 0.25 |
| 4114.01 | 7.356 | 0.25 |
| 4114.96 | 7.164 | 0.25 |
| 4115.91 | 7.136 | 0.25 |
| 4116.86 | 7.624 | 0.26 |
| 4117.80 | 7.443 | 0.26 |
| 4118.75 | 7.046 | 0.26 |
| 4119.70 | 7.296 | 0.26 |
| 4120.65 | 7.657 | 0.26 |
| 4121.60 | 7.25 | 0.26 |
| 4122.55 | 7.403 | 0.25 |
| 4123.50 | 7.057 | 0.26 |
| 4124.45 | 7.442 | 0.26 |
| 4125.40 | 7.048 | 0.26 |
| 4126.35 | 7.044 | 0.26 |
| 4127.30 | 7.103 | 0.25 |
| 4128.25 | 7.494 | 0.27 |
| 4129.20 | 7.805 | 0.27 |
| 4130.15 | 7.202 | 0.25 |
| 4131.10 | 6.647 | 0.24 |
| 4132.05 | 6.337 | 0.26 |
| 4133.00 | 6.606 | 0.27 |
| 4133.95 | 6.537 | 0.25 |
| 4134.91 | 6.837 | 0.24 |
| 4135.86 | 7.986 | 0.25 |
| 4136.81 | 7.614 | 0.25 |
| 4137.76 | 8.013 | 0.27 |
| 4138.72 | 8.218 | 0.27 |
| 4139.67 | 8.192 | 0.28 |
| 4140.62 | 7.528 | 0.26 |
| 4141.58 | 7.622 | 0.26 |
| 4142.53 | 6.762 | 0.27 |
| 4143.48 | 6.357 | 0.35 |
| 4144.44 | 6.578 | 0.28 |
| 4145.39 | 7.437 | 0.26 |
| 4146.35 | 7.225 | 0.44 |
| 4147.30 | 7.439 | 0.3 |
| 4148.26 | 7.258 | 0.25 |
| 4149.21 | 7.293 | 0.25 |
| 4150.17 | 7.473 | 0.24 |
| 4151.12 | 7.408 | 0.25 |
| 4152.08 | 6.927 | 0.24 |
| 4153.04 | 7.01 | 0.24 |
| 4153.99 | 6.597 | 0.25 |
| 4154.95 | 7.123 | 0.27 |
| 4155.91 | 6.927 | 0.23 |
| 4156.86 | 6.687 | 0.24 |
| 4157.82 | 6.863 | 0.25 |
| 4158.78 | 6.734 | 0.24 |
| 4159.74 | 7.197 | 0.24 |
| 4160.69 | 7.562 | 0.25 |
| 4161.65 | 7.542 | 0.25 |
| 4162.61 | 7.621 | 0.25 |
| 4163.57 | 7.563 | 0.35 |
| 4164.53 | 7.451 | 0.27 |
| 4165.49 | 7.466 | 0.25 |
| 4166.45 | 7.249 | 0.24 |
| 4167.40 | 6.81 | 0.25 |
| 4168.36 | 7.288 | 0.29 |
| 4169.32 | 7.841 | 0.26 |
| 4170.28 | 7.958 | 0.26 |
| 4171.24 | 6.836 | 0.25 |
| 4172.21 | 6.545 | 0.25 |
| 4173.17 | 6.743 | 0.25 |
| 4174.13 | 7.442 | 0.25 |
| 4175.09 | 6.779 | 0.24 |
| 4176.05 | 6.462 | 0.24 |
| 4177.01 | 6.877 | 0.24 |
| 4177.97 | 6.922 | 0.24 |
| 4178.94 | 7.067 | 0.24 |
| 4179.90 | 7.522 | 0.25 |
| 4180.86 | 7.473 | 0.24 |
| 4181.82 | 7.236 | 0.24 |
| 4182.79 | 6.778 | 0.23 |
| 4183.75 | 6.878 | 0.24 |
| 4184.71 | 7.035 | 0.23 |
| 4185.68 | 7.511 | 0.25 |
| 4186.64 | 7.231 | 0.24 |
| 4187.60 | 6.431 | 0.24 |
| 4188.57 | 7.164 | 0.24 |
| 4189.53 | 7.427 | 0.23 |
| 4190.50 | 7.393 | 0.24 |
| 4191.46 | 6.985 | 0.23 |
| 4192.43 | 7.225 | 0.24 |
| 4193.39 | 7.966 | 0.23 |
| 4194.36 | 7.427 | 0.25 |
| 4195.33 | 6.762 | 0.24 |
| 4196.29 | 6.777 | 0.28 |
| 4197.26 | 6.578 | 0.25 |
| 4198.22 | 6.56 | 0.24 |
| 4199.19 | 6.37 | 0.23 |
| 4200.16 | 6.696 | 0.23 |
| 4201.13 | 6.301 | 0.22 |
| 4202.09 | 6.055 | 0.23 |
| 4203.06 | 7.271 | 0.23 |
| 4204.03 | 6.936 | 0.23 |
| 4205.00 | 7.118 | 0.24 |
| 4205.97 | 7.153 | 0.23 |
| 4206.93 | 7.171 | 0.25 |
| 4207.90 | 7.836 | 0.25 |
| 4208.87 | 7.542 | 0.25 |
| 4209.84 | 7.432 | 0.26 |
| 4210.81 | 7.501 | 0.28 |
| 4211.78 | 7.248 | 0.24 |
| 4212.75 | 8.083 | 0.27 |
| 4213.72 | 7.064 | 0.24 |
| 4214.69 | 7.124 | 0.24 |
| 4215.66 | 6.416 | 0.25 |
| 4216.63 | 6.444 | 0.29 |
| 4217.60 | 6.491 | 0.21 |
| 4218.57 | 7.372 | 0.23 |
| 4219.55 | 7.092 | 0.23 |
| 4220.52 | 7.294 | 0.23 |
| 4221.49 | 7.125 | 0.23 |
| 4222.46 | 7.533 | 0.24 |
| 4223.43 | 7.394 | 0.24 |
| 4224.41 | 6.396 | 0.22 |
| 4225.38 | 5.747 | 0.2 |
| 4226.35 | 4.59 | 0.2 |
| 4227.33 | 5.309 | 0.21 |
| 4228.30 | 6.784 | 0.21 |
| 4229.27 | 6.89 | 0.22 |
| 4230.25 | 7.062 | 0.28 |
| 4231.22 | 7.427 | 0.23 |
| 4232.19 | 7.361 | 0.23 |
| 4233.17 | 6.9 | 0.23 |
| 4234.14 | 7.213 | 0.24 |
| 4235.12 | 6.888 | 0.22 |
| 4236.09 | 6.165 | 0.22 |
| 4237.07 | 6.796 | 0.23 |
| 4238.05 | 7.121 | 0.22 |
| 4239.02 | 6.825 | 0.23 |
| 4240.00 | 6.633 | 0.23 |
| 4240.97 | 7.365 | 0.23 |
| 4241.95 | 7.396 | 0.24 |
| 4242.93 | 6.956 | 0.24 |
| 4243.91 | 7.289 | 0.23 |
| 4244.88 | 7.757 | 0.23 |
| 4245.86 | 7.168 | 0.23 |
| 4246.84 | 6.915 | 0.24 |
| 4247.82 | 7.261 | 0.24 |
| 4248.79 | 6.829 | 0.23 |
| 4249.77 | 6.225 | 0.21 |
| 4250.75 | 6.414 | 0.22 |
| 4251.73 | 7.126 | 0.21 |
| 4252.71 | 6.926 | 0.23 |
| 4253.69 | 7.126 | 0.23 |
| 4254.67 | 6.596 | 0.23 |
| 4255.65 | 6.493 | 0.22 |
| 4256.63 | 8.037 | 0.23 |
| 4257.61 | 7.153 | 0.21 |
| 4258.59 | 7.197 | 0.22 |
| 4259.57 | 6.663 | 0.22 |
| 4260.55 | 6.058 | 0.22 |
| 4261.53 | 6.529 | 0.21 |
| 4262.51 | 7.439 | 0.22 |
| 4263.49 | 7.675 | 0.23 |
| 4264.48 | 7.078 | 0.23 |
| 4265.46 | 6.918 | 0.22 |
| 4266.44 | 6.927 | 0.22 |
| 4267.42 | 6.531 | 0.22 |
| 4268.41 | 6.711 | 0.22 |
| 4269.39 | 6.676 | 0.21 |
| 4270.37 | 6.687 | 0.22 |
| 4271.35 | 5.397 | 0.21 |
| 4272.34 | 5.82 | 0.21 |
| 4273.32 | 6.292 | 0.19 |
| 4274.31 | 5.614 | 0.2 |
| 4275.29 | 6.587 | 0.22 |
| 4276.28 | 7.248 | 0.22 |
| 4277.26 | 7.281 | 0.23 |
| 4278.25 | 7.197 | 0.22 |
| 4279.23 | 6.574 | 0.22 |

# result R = 1.1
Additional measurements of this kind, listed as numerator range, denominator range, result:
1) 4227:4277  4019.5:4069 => 1.09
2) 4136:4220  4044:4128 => 1.09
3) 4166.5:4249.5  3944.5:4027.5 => 1.30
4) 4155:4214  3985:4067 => 1.12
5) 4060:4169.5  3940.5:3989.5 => 1.47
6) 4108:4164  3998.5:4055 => 1.09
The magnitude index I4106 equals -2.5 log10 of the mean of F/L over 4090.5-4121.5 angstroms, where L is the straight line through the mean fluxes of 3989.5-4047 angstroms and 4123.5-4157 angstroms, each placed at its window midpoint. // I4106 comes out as 0.05 mag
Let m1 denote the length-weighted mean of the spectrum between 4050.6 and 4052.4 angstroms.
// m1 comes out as 7.12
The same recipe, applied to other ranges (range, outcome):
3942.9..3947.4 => 5.34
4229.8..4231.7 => 7.26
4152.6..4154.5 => 6.81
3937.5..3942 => 4.07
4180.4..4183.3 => 7.15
